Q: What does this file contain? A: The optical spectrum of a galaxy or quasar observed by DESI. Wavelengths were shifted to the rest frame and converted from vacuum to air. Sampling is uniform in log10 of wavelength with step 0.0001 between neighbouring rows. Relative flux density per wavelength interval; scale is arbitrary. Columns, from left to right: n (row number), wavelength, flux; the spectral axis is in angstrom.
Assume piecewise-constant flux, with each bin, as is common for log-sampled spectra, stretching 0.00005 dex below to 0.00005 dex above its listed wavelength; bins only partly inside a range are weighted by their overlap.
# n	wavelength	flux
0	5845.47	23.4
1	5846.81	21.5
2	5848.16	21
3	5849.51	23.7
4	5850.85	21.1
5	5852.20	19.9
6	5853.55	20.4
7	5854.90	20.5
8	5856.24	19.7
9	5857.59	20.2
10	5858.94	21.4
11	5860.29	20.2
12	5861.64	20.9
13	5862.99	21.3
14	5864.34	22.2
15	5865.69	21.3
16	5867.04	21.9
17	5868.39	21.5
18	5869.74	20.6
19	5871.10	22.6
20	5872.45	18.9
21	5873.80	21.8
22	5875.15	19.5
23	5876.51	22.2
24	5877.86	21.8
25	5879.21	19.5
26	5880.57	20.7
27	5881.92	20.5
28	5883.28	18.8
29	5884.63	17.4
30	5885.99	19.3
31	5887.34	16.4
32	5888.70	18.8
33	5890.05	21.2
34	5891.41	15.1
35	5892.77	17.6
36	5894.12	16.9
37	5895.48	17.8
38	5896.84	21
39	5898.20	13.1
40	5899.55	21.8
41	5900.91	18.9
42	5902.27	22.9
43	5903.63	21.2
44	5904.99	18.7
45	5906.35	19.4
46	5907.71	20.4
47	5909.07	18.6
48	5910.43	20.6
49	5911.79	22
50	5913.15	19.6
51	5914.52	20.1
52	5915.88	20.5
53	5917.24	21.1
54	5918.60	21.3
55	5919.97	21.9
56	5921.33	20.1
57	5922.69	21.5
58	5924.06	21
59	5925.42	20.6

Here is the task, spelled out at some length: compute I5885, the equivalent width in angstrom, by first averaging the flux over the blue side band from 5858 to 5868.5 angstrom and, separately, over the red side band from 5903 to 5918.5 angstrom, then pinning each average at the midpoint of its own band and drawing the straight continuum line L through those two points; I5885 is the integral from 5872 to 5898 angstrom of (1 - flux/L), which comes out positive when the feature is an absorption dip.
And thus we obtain 2.1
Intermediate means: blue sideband 21.3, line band 19.1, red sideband 20.2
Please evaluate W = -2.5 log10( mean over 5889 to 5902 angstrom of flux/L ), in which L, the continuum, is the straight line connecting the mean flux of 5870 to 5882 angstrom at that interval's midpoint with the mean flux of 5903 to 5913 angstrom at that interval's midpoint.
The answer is 0.12 mag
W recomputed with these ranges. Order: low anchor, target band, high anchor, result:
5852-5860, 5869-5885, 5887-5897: -0.08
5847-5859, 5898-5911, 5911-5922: 0.06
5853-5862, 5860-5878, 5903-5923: -0.04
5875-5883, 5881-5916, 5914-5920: 0.09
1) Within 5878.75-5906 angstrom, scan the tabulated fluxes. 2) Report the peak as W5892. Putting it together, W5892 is 22.9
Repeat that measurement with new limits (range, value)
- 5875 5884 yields 22.2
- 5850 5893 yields 22.6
